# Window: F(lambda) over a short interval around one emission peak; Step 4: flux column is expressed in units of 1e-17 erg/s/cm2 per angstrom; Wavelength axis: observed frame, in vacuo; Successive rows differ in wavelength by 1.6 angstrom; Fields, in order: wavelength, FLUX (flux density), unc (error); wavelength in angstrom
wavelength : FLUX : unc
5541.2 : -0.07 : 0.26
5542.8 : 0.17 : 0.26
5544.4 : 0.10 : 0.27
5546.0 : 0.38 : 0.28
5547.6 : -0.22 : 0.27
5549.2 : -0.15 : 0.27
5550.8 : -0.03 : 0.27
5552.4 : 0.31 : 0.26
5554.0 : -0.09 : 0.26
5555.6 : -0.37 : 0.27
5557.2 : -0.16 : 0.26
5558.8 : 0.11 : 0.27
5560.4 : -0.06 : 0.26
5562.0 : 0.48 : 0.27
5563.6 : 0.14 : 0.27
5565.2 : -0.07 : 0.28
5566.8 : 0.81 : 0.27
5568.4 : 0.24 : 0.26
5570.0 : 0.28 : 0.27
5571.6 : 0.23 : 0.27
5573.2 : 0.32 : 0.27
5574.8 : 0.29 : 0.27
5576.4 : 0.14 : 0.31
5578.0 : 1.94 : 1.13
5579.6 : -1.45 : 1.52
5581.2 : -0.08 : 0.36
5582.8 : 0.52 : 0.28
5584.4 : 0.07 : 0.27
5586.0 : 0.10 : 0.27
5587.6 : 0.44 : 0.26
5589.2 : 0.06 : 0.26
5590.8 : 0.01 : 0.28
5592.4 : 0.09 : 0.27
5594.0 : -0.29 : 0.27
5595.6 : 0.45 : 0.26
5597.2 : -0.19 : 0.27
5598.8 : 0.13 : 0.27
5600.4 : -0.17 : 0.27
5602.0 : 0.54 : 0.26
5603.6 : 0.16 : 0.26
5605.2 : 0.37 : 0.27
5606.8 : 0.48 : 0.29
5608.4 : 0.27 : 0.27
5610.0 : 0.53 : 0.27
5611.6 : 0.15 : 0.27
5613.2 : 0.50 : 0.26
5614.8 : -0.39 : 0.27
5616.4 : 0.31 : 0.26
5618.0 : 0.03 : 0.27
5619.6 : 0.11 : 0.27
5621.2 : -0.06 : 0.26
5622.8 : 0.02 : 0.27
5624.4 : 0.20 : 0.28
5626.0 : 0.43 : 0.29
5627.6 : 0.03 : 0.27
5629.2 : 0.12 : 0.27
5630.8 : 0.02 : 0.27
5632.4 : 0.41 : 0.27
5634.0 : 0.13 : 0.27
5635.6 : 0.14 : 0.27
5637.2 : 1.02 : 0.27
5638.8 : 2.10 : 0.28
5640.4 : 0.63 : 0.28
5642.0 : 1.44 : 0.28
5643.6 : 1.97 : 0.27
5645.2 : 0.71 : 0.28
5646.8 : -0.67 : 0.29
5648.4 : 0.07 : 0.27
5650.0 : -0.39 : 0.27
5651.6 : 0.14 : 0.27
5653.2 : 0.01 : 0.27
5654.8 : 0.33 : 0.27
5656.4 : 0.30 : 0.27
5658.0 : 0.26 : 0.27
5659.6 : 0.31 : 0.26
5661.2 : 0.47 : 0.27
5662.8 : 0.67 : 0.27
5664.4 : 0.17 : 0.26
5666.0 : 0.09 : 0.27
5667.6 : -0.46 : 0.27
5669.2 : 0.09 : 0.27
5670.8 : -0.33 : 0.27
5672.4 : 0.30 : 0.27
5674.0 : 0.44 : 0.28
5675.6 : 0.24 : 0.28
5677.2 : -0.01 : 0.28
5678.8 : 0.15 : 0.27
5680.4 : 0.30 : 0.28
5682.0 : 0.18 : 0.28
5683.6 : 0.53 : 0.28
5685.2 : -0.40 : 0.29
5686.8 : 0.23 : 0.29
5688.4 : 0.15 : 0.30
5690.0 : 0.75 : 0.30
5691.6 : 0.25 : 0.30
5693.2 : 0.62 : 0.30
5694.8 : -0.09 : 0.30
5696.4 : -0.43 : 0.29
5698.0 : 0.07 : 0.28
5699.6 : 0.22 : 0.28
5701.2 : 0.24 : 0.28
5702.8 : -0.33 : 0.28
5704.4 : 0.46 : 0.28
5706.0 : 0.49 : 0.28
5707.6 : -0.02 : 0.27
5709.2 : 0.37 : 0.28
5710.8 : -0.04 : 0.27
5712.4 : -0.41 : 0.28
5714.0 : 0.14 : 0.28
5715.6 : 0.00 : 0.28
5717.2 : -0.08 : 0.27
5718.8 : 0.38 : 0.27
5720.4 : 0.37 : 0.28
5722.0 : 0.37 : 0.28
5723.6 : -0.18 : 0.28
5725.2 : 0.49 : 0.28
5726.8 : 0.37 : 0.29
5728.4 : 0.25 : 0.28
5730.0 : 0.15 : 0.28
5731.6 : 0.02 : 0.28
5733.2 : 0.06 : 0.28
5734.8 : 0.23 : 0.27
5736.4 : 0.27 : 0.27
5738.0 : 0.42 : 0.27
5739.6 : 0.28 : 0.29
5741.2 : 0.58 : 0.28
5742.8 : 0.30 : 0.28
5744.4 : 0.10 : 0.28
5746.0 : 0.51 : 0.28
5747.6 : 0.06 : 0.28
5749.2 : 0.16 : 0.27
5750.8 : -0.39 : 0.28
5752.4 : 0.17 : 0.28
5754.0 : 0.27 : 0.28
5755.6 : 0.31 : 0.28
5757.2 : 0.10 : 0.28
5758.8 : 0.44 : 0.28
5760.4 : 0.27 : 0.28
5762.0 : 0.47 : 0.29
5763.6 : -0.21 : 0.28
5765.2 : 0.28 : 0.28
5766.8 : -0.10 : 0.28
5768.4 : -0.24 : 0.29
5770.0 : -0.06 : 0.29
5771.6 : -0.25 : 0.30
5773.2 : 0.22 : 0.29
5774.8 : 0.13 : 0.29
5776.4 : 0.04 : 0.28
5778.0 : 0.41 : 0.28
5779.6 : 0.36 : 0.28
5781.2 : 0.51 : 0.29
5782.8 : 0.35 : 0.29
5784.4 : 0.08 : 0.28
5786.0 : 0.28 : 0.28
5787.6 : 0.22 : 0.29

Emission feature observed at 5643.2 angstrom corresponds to [O II]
